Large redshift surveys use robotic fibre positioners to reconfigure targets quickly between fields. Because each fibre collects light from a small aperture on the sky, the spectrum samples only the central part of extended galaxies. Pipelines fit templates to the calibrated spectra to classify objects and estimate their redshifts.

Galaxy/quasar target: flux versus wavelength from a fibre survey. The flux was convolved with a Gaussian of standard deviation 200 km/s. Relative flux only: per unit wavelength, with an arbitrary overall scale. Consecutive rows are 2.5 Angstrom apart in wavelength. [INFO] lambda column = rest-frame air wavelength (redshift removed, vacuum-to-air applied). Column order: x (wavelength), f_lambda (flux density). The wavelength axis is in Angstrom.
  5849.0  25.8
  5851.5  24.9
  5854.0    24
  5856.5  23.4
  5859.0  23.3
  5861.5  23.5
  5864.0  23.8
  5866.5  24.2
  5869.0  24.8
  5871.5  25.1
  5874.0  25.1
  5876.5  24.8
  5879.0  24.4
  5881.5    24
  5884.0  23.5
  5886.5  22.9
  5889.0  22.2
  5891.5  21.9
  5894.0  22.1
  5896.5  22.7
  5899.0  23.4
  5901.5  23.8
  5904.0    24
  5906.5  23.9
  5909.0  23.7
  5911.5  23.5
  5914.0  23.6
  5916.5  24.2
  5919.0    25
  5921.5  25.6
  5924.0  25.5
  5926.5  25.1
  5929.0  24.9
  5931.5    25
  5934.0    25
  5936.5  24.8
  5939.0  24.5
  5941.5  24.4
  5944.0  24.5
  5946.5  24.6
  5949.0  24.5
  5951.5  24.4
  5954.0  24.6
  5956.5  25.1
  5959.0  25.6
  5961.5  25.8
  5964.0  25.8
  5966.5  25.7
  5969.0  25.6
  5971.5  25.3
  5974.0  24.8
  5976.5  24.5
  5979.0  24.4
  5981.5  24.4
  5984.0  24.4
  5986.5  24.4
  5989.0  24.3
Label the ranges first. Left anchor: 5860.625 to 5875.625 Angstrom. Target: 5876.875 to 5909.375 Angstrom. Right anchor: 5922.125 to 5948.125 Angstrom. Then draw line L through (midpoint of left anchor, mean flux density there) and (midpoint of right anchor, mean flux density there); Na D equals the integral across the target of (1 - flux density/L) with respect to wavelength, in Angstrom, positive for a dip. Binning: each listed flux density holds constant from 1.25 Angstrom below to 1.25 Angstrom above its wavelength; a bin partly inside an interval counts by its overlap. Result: 1.7 Angstrom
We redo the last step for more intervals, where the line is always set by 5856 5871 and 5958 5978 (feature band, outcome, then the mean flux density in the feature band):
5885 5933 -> 1.4 Angstrom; 23.8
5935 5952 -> 0.3 Angstrom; 24.5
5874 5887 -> 0.0 Angstrom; 24.1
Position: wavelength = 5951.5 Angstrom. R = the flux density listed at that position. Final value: 24.4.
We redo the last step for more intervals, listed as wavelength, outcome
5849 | 25.8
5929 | 24.9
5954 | 24.6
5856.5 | 23.4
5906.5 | 23.9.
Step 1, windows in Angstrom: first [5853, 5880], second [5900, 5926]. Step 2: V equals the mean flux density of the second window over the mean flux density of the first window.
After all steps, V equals 1.00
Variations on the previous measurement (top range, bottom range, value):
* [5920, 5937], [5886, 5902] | 1.11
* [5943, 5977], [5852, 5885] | 1.04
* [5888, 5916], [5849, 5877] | 0.95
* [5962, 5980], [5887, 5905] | 1.10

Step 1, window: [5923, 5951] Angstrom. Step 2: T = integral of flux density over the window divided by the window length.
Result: 24.8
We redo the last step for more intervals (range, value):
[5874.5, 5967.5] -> 24.3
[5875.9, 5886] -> 24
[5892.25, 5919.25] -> 23.5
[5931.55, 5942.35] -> 24.7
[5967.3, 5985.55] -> 24.8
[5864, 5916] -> 23.7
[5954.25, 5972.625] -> 25.5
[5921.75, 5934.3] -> 25.1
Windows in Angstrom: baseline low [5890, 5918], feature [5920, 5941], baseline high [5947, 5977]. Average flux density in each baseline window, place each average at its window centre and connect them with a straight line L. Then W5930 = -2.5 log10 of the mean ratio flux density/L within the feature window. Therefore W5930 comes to -0.04 mag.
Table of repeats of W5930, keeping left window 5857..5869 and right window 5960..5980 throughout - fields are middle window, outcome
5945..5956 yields 0.02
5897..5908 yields 0.03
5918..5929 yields -0.03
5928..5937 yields -0.01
